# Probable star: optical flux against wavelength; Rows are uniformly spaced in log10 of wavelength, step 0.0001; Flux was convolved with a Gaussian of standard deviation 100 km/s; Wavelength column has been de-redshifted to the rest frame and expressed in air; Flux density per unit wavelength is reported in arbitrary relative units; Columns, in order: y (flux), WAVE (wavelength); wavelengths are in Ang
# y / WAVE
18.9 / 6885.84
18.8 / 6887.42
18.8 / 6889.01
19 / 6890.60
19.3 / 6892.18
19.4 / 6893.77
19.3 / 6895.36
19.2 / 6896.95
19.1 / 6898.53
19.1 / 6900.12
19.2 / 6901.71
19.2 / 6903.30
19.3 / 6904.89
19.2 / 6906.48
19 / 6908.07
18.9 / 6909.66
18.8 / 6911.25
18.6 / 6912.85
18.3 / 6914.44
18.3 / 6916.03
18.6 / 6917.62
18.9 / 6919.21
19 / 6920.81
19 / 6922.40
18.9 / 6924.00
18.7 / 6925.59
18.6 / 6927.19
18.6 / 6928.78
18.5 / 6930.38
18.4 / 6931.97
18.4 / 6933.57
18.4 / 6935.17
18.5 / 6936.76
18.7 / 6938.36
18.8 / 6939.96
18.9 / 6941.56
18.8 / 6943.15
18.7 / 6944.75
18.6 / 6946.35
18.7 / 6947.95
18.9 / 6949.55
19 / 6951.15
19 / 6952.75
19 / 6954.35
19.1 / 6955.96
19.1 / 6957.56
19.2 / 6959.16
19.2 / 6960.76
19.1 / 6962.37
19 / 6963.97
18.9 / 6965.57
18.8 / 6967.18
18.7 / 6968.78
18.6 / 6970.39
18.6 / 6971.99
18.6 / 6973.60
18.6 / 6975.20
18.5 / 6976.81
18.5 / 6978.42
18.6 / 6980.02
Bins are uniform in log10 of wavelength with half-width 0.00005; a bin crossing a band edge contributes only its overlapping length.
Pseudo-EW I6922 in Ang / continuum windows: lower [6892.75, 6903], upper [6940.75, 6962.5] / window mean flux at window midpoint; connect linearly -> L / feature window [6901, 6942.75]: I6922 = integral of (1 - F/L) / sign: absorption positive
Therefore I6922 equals 0.7 Ang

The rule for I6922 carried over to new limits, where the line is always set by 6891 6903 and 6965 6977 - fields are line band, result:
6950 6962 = -0.2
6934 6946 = 0.1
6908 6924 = 0.3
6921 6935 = 0.3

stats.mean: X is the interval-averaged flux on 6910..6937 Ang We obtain 18.6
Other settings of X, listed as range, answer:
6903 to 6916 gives 18.9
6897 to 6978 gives 18.8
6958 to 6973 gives 18.9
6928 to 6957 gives 18.7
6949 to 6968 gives 19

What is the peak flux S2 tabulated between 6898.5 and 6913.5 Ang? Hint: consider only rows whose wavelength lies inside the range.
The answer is 19.3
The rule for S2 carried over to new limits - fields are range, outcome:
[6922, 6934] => 19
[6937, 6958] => 19.1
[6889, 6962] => 19.4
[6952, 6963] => 19.2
